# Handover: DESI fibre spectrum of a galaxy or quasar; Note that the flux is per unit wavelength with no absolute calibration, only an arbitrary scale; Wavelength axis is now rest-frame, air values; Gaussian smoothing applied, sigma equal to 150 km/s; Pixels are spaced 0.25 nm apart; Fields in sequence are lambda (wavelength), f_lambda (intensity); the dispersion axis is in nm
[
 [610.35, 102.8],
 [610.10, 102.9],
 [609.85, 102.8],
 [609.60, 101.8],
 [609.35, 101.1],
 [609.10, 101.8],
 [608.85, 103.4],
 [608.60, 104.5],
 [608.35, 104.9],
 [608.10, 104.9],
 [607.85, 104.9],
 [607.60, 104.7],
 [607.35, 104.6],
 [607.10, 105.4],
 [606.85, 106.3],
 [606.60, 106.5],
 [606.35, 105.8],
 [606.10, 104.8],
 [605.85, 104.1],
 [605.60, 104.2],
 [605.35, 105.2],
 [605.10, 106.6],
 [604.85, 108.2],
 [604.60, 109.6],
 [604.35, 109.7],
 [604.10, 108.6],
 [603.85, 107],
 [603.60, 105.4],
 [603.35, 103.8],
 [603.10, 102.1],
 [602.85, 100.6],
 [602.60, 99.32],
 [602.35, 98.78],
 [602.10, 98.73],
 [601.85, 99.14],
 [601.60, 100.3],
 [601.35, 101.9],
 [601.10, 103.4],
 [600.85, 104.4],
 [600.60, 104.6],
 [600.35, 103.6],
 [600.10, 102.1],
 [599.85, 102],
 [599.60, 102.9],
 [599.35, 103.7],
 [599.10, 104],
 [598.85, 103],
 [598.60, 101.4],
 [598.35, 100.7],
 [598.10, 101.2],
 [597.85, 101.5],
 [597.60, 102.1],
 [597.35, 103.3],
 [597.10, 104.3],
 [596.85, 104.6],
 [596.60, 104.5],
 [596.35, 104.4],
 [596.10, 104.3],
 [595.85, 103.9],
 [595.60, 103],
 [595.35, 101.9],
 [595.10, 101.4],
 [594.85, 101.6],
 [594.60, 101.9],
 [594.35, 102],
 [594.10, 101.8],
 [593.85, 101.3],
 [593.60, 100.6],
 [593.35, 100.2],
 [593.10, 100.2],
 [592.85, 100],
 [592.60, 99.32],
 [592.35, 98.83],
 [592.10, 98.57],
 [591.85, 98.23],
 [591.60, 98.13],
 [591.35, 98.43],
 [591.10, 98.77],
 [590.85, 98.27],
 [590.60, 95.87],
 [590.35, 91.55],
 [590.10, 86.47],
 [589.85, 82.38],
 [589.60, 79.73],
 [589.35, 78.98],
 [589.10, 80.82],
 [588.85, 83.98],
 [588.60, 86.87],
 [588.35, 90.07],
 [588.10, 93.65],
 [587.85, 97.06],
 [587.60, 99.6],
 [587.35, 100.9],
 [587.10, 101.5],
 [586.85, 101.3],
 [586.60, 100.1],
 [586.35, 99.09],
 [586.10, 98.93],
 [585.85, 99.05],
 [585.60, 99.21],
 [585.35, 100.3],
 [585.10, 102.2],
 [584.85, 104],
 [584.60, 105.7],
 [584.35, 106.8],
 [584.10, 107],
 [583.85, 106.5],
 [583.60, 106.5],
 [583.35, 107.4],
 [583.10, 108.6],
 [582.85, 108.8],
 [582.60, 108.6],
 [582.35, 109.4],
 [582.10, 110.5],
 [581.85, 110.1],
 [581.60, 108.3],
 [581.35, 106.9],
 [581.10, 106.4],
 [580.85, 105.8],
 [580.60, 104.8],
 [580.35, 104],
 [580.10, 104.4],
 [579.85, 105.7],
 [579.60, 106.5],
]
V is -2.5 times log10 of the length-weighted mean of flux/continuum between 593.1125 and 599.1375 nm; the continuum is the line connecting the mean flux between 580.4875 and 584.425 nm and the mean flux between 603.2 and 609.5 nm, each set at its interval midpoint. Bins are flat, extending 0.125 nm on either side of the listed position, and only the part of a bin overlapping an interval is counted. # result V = 0.04 mag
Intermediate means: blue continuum 108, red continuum 105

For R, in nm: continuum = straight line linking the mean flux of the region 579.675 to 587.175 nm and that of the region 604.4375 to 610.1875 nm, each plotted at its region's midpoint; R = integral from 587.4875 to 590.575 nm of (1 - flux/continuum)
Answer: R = 0.50 nm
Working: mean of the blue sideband 105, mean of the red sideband 105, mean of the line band 87.8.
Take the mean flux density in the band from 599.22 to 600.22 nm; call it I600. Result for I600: 103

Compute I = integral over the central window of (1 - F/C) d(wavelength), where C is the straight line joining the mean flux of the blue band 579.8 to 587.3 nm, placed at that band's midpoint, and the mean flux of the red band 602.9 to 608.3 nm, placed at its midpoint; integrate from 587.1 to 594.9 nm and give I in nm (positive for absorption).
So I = 0.75 nm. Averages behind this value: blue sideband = 105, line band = 95.1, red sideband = 106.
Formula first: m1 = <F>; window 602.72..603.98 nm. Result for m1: 104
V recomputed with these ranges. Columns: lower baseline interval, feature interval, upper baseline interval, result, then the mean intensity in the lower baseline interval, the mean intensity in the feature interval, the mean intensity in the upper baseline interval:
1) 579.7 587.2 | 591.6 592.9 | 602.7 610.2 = 0.065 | 105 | 98.8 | 105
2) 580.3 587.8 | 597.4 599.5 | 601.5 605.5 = 0.020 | 105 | 102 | 104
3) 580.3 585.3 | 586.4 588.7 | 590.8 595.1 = 0.072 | 107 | 97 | 100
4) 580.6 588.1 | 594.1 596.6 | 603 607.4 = 0.025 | 104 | 103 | 106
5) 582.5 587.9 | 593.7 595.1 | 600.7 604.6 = 0.016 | 103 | 102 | 103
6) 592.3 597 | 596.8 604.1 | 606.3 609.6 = 0.005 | 102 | 102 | 104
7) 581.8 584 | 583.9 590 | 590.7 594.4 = 0.097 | 108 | 95.9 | 99.6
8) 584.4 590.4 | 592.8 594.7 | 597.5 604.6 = -0.029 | 94.5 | 101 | 103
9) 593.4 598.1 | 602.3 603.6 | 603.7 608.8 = 0.036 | 103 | 101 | 106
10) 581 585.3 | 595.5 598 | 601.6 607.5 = 0.019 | 107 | 104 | 104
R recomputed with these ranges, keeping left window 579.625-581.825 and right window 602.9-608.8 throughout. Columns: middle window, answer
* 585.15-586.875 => 0.10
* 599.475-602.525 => 0.11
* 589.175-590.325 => 0.25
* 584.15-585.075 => 0.01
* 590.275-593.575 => 0.23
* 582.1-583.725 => -0.04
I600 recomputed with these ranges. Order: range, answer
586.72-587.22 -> 101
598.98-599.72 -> 104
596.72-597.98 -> 103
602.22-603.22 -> 100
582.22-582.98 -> 109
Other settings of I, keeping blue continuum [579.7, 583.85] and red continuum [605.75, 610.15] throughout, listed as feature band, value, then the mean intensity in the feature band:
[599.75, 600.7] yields 0.018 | 103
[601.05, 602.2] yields 0.048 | 101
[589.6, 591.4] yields 0.242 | 92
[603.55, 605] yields -0.049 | 108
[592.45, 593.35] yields 0.052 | 99.9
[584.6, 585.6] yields 0.043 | 102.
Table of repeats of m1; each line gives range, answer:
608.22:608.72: 105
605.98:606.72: 106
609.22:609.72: 101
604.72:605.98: 106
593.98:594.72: 102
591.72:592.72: 98.7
